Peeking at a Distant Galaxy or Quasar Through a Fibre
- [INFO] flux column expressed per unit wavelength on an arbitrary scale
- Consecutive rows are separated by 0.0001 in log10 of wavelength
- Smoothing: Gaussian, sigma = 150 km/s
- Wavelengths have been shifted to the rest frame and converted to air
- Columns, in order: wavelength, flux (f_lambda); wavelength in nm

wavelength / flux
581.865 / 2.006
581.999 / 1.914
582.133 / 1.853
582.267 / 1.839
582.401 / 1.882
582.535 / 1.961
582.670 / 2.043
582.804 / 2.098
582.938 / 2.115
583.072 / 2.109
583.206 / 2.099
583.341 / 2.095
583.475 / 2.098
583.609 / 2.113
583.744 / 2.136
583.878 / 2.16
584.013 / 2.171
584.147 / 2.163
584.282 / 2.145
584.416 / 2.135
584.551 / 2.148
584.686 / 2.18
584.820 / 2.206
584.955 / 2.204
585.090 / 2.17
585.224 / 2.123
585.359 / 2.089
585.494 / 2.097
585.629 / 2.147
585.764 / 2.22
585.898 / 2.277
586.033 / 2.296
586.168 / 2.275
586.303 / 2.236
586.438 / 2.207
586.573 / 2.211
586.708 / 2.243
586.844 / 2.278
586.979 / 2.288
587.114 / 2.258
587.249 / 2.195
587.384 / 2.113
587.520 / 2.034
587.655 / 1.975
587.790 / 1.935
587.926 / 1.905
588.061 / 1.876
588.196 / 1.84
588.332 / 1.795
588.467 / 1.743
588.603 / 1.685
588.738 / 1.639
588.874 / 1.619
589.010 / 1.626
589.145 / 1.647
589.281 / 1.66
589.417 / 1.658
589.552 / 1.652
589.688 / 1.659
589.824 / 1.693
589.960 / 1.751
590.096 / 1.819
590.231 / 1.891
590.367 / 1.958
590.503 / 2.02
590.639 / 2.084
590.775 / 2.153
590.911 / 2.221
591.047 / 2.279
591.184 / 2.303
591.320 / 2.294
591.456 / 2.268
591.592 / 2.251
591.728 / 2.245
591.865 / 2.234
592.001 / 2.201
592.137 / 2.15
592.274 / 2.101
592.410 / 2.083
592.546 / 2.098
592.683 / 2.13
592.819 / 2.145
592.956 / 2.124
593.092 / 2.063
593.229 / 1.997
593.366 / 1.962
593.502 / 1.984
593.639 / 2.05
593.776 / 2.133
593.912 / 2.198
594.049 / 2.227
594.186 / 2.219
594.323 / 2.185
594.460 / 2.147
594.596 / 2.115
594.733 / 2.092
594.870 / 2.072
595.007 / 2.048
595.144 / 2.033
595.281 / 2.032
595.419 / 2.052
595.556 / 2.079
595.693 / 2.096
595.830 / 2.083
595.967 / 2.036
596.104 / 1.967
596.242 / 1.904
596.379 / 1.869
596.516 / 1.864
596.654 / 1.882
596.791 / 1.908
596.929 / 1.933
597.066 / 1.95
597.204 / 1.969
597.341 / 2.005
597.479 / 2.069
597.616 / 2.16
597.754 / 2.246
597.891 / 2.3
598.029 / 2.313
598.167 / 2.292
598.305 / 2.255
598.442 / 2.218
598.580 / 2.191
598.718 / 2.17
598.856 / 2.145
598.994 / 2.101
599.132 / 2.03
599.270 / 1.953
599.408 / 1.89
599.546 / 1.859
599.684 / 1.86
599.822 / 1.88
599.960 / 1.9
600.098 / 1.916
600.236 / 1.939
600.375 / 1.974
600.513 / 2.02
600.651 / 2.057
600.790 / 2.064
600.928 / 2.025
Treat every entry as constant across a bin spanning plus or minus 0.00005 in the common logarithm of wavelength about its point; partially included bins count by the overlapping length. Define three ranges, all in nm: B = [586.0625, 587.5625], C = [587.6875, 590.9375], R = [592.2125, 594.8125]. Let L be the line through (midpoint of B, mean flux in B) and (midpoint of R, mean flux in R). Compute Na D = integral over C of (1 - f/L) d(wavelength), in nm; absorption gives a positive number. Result 0.55 nm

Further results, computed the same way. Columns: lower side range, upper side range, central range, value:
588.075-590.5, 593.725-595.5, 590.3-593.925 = -0.377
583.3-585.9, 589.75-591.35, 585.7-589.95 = 0.272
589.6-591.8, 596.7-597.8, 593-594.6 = -0.054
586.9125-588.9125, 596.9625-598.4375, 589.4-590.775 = 0.097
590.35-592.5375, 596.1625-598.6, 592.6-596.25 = 0.073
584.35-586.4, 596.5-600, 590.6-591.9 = -0.067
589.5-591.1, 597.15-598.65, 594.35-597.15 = 0.136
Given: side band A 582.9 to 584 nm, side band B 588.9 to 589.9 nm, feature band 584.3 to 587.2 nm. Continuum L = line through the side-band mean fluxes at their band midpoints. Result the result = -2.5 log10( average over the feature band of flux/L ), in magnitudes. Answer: -0.14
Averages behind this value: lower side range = 2.12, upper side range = 1.66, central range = 2.2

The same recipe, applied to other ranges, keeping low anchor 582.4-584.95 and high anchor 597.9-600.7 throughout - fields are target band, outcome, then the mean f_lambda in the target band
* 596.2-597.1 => 0.090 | 1.9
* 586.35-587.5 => -0.056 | 2.22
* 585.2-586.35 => -0.045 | 2.2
